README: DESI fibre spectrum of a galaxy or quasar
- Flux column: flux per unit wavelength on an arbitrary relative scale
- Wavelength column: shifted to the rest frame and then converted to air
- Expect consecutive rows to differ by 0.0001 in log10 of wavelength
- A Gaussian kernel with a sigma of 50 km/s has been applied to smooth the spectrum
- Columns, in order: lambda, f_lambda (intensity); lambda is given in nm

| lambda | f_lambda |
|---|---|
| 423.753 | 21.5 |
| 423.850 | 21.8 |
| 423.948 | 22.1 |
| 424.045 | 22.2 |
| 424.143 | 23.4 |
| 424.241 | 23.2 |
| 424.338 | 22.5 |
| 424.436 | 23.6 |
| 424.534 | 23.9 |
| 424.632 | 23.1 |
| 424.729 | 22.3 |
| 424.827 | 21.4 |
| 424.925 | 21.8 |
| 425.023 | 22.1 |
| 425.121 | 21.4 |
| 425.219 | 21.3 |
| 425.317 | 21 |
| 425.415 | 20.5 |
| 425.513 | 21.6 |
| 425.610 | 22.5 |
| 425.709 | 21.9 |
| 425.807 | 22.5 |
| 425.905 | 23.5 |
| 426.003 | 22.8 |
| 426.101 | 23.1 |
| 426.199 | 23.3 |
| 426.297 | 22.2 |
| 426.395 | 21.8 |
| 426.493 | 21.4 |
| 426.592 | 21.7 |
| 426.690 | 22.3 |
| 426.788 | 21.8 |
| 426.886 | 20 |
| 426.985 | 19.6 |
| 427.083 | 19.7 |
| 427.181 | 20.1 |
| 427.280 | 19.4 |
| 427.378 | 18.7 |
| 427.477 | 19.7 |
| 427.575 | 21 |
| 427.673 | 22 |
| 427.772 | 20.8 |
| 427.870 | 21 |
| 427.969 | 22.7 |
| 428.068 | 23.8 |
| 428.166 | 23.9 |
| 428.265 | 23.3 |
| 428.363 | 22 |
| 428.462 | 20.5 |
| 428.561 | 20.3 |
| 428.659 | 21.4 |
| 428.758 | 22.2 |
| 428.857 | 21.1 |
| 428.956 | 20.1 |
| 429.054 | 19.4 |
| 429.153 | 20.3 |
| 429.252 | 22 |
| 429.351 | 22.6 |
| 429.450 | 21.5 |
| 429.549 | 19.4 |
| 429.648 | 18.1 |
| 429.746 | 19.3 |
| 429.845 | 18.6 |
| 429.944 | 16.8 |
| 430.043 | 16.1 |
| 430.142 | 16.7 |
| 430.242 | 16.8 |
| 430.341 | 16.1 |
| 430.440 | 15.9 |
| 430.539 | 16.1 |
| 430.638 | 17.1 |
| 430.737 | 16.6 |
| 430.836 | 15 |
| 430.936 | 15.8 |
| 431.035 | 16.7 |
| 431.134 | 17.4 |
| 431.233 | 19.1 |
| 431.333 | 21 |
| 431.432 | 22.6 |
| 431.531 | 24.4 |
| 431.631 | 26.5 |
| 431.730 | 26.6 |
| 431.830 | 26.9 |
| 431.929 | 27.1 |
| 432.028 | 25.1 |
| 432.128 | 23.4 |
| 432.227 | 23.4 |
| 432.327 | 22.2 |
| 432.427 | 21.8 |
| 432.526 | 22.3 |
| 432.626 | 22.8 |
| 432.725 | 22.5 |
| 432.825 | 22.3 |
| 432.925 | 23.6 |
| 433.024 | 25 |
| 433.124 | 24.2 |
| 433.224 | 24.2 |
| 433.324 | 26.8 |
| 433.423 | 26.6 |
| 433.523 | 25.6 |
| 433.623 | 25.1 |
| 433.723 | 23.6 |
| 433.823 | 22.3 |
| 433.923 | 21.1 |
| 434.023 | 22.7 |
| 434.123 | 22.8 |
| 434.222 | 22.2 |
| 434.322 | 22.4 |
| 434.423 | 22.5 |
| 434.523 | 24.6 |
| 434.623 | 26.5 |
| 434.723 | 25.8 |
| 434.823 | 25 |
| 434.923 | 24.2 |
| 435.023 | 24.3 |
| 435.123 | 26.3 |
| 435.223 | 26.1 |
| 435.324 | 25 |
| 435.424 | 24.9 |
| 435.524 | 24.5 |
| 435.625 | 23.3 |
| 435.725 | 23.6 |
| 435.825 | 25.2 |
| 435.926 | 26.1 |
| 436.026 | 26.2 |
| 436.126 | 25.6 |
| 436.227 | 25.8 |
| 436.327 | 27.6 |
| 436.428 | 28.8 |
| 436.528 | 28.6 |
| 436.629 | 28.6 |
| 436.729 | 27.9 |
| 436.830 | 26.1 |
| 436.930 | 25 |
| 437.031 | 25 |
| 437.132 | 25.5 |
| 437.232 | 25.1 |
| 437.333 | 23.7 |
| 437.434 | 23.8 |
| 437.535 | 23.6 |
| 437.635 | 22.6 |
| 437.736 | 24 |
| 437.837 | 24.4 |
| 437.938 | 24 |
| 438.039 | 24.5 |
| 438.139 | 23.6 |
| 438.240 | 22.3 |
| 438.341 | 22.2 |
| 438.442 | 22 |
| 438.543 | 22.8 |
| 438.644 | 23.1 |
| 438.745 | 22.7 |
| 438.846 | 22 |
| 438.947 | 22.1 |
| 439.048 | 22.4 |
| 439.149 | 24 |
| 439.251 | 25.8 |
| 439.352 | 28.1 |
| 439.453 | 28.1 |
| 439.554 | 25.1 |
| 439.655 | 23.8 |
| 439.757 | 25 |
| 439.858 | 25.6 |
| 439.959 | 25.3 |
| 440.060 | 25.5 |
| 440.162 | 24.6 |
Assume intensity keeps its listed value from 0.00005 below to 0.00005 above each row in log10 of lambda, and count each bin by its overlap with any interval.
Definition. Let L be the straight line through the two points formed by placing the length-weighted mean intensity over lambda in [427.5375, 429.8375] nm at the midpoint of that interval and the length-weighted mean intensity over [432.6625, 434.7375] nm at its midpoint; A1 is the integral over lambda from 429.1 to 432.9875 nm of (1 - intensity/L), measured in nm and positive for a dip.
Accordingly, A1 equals 0.347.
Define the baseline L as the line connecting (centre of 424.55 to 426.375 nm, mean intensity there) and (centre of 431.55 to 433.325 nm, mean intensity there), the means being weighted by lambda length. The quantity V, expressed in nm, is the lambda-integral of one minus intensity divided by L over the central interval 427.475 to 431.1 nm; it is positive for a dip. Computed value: 0.58 nm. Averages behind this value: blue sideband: 22.2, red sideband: 24.2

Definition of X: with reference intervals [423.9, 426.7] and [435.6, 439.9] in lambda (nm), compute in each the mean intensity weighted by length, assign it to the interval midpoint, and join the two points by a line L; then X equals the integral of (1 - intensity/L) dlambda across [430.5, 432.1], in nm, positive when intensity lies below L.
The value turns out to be 0.17 nm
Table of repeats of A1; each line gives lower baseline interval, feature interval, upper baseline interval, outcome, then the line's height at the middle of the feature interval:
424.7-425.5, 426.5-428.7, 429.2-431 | -0.177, 19.6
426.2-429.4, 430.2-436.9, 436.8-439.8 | -0.161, 22.8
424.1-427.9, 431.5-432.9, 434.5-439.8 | -0.038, 23.4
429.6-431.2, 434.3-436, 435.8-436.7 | 0.021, 25.1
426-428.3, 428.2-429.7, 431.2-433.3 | 0.087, 22.3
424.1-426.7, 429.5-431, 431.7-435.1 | 0.411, 23.4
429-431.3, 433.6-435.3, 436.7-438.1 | -0.159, 21.9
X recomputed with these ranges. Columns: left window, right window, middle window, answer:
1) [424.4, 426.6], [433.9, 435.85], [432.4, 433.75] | -0.015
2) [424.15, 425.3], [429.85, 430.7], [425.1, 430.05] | -0.450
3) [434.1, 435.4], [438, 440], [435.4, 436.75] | -0.102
